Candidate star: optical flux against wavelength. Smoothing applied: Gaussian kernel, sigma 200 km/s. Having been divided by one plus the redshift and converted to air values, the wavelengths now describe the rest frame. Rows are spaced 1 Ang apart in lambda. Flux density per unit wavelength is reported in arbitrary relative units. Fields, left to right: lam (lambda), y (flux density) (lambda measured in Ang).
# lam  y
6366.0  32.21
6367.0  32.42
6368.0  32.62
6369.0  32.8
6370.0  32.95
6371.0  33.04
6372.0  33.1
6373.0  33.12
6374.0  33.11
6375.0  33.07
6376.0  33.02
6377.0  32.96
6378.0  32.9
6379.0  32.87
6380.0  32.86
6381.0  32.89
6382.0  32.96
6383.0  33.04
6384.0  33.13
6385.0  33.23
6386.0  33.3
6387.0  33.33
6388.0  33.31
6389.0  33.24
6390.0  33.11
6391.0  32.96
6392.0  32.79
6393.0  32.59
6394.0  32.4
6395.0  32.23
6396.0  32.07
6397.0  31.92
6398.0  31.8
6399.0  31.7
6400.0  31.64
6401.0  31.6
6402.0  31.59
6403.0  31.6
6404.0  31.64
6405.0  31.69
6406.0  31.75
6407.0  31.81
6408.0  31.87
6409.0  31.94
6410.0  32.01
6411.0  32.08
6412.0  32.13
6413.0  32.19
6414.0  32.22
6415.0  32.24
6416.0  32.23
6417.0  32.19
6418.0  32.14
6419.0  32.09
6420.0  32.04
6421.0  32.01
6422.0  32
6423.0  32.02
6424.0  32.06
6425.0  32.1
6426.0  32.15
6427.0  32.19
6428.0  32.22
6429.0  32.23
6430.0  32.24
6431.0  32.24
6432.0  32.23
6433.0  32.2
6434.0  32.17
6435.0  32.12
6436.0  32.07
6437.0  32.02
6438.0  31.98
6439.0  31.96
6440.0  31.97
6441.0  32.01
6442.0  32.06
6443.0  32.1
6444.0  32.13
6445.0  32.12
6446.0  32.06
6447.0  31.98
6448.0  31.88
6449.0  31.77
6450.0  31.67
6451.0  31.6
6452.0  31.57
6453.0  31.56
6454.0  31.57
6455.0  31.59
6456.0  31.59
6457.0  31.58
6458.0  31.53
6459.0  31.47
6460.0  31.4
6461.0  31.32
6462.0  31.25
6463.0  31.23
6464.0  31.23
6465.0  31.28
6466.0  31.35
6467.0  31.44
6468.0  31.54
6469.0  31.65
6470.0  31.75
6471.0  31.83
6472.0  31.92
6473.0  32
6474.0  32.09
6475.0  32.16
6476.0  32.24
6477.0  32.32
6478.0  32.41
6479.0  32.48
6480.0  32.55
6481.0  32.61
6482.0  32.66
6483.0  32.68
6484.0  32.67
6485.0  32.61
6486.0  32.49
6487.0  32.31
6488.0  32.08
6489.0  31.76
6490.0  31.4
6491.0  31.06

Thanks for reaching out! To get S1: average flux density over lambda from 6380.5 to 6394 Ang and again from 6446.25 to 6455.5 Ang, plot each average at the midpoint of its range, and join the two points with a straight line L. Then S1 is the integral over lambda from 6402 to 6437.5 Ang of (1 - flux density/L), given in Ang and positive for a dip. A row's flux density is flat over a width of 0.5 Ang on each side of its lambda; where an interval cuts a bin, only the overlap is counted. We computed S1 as 0.3 Ang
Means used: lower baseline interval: 33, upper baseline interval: 31.7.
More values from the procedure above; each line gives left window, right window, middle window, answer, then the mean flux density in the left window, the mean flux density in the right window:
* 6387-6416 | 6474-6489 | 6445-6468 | 0.6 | 32.2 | 32.4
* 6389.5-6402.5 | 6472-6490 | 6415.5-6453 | 0.2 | 32.2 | 32.3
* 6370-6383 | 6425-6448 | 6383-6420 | 0.4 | 33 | 32.1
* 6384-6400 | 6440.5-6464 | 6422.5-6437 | 0.0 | 32.6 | 31.7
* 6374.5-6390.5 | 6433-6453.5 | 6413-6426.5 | 0.1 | 33.1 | 31.9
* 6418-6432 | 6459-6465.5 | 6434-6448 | -0.1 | 32.1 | 31.3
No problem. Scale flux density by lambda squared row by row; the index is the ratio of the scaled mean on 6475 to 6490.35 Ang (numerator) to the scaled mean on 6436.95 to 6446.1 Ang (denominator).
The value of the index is 1.0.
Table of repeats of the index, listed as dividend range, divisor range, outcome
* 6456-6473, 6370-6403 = 0.99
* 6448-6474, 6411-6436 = 0.99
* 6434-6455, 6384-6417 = 1.00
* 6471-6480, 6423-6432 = 1.02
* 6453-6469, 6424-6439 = 0.99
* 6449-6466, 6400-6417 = 1.00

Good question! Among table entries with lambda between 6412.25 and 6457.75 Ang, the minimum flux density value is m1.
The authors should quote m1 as 31.56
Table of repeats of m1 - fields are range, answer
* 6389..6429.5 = 31.59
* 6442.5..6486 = 31.23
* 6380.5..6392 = 32.79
